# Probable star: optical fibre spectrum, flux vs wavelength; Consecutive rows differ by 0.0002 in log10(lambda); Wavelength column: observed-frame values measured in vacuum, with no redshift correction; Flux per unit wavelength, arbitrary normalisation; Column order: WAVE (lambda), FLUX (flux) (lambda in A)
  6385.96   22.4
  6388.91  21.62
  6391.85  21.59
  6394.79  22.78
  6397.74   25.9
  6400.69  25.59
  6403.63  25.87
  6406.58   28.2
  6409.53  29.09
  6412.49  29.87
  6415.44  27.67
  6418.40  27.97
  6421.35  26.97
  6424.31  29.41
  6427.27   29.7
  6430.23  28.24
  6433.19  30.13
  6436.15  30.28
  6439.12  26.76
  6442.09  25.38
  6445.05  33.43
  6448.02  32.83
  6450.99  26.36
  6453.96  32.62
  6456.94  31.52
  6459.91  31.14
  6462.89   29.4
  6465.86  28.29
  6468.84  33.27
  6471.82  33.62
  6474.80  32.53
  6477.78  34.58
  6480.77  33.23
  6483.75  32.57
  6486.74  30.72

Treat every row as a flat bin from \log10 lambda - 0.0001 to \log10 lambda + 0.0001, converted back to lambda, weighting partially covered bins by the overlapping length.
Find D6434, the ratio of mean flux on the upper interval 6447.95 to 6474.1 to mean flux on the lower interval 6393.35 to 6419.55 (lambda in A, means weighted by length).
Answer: 1.1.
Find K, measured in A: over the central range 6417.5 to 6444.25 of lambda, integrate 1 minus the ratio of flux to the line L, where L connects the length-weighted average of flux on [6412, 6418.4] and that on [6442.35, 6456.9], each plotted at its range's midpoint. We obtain 0.95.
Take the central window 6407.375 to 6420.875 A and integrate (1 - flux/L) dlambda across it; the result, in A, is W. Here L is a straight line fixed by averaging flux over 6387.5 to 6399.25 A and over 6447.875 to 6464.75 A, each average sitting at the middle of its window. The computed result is -1.6 A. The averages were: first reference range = 23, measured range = 28.5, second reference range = 30.4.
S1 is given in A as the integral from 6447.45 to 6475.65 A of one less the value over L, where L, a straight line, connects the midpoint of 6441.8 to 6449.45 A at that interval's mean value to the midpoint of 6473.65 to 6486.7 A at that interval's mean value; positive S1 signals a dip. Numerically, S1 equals 0.9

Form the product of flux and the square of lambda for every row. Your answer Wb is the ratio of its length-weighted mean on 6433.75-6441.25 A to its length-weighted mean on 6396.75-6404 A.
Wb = 1.1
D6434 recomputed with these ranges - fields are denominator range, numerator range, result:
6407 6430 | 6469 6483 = 1.17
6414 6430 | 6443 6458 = 1.10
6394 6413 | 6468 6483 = 1.25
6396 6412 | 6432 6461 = 1.11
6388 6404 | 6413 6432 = 1.19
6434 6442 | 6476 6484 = 1.20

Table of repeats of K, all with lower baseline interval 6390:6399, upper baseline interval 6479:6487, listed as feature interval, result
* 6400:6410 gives -1.1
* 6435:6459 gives -1.0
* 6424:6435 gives -1.0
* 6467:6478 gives -0.6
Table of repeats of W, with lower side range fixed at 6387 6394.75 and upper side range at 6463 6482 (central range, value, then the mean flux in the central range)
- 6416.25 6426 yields -0.90 A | 28.1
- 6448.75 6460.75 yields -0.18 A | 30.5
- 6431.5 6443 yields -0.20 A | 28.3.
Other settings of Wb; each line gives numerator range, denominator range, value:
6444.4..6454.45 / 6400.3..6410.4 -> 1.15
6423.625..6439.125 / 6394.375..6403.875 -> 1.17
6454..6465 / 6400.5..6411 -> 1.14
